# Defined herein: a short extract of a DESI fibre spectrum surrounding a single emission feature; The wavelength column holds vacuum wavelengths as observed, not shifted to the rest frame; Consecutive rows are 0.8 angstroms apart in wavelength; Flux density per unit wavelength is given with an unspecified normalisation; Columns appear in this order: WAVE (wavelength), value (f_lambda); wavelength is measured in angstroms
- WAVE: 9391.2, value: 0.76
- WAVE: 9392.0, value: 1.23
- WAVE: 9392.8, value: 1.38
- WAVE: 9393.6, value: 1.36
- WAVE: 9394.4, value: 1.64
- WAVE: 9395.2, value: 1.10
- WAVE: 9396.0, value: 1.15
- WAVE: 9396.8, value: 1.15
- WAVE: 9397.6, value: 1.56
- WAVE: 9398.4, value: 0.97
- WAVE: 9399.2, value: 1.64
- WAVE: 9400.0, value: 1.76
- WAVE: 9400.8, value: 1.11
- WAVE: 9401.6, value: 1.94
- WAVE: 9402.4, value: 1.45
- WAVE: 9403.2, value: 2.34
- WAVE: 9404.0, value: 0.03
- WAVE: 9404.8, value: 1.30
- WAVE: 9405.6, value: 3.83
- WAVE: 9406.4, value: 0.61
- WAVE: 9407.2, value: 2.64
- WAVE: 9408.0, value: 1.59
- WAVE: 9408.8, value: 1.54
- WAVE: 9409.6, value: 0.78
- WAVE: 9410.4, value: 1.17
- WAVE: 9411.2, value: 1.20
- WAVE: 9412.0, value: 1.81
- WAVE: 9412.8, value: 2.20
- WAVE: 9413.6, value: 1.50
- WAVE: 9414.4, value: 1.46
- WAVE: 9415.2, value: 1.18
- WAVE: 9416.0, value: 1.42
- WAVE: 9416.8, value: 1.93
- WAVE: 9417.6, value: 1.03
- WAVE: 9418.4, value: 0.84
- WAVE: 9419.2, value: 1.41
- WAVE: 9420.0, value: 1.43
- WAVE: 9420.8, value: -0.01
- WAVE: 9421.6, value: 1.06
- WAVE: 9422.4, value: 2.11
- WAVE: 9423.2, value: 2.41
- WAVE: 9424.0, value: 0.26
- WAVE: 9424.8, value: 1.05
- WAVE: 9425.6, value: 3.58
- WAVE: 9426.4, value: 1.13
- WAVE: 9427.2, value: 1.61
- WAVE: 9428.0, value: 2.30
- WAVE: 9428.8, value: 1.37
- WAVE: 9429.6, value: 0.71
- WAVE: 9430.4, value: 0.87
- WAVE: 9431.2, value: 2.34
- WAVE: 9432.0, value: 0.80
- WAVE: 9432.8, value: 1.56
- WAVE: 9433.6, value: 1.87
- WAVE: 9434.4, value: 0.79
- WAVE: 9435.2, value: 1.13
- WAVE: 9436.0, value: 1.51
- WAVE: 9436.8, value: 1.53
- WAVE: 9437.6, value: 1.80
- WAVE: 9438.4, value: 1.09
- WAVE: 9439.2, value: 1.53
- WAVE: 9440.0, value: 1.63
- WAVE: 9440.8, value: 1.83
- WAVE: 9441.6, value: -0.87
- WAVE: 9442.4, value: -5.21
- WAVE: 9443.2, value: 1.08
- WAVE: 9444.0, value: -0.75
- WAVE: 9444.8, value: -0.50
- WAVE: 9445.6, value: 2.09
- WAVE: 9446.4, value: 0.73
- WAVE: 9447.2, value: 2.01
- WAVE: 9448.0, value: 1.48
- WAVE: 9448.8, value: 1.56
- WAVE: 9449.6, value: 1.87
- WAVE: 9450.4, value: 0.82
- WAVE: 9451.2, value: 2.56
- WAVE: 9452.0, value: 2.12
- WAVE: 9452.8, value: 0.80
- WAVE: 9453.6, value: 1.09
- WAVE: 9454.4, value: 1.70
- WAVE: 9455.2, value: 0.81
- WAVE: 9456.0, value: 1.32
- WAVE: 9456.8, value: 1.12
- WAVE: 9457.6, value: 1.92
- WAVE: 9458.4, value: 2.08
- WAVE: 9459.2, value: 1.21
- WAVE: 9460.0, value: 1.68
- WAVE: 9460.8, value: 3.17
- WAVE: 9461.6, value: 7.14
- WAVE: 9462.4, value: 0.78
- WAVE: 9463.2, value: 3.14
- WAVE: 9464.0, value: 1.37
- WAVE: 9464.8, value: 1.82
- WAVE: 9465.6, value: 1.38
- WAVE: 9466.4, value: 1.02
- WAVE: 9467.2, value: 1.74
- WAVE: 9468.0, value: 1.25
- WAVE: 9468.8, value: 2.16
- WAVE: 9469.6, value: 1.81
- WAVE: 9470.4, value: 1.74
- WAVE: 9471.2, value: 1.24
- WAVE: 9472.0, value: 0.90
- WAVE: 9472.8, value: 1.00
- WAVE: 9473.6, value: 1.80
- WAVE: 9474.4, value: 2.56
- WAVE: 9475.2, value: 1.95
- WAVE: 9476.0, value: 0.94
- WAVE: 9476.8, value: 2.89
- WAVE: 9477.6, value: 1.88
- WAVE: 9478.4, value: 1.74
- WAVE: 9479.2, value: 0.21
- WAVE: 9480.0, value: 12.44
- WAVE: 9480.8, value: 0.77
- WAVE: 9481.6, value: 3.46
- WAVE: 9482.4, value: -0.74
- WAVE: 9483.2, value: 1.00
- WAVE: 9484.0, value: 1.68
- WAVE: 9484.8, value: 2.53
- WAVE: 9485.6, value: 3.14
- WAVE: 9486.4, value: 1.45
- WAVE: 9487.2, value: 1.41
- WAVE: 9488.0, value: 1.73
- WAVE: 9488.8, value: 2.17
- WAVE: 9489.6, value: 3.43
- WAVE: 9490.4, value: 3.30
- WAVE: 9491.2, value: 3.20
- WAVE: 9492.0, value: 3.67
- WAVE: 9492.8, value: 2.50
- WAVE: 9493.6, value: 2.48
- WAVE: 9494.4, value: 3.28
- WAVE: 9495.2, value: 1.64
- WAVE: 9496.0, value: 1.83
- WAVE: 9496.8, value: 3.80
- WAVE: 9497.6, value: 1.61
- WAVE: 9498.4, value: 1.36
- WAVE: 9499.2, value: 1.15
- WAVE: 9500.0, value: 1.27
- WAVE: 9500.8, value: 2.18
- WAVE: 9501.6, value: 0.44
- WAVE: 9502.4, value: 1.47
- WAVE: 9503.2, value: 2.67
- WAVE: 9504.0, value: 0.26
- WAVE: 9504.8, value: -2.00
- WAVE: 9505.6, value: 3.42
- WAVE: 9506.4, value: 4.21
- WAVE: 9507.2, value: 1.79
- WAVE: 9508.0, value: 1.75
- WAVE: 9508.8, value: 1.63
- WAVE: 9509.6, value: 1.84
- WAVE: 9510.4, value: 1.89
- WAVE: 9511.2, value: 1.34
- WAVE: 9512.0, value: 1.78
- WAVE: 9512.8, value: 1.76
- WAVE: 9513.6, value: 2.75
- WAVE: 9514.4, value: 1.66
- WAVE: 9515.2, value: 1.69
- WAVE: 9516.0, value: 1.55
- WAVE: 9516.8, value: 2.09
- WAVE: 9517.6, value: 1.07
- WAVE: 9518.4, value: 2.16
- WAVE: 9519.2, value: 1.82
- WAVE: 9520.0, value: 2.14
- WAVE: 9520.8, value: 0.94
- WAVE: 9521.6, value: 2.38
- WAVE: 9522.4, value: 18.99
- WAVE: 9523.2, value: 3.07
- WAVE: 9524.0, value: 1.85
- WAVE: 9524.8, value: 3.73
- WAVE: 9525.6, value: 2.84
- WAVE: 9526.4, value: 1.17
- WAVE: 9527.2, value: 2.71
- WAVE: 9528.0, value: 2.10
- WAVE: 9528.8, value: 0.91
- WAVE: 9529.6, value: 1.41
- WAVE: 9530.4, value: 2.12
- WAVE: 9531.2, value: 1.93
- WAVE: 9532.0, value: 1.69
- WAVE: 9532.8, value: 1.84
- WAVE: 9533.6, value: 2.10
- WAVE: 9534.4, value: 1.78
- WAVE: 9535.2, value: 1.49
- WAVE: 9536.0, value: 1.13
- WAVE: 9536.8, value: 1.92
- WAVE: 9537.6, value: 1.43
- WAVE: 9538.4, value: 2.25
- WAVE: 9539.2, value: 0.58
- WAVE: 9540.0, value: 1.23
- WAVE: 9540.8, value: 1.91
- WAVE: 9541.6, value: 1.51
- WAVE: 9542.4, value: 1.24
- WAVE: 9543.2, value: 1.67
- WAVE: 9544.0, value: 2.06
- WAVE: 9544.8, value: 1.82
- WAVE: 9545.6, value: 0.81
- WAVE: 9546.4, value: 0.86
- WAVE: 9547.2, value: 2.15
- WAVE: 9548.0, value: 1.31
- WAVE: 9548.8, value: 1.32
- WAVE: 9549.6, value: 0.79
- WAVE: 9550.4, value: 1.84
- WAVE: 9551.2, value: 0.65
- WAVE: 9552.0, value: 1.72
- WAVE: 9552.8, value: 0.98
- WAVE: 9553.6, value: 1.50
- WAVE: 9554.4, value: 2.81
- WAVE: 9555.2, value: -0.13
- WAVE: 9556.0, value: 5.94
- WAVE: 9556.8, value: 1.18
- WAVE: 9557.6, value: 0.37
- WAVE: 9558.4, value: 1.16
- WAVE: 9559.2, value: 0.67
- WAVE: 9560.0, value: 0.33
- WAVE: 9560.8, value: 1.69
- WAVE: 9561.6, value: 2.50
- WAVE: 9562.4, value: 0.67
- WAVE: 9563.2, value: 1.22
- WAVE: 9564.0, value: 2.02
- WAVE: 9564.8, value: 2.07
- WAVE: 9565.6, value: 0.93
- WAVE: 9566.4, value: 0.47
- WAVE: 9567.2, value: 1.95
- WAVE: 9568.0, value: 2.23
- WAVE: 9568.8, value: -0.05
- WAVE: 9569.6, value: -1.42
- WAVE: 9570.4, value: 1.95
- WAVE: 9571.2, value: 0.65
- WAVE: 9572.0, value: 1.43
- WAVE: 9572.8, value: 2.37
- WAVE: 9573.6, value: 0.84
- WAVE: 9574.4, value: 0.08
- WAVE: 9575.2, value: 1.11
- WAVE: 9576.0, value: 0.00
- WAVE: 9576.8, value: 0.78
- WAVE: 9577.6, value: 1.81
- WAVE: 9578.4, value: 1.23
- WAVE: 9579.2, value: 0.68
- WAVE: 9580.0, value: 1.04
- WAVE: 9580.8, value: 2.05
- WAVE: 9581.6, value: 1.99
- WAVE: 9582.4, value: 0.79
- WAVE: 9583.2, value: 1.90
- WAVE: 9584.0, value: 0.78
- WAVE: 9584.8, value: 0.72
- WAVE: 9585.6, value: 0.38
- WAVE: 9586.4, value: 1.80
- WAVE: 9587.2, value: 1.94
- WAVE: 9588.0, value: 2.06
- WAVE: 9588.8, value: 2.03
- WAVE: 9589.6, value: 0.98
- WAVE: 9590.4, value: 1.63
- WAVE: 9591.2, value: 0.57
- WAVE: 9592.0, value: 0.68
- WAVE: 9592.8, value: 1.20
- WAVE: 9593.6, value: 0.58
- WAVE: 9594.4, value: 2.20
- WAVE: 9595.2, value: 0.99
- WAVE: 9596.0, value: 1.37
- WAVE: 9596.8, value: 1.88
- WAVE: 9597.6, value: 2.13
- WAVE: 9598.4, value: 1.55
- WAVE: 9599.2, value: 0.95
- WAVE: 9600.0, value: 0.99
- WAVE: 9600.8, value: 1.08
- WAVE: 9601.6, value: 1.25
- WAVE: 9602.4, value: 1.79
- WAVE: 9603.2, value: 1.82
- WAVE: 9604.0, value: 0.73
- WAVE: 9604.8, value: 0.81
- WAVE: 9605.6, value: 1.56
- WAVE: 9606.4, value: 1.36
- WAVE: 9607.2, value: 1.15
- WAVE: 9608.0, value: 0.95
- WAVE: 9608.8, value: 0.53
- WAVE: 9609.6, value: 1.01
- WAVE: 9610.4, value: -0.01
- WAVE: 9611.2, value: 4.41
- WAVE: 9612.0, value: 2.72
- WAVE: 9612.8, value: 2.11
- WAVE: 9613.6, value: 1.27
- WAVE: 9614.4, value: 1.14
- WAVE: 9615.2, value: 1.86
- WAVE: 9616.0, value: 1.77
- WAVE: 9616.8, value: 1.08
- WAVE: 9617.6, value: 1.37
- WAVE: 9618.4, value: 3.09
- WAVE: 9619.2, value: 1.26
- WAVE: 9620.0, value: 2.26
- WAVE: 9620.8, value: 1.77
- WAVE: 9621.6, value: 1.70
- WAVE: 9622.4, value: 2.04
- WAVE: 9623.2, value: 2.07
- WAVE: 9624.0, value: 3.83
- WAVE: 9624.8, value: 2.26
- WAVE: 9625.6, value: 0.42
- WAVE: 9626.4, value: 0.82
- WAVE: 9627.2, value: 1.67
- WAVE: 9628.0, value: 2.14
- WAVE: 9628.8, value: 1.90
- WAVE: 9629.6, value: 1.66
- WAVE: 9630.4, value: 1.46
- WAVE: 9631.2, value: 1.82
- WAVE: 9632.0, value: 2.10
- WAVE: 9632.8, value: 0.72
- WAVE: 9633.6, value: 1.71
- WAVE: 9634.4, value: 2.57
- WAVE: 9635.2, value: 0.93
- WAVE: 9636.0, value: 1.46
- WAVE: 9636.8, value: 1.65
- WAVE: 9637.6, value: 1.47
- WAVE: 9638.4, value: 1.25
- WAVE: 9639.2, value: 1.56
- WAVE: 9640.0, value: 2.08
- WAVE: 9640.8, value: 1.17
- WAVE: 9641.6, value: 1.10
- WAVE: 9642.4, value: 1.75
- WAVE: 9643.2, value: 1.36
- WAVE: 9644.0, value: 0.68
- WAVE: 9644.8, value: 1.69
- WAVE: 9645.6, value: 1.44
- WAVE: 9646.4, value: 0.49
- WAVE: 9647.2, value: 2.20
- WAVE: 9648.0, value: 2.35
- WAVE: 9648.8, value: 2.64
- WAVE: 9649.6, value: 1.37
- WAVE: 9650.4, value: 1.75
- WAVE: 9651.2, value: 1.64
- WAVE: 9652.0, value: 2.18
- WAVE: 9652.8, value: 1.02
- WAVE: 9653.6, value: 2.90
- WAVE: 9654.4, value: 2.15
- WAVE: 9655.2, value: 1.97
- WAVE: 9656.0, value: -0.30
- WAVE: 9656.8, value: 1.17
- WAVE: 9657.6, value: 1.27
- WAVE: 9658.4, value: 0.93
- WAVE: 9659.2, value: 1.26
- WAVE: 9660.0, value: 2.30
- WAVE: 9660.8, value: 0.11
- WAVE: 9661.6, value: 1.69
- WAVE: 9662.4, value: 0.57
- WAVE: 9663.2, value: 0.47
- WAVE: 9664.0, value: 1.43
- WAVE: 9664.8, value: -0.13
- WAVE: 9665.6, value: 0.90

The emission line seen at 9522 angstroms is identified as [N II] 6583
